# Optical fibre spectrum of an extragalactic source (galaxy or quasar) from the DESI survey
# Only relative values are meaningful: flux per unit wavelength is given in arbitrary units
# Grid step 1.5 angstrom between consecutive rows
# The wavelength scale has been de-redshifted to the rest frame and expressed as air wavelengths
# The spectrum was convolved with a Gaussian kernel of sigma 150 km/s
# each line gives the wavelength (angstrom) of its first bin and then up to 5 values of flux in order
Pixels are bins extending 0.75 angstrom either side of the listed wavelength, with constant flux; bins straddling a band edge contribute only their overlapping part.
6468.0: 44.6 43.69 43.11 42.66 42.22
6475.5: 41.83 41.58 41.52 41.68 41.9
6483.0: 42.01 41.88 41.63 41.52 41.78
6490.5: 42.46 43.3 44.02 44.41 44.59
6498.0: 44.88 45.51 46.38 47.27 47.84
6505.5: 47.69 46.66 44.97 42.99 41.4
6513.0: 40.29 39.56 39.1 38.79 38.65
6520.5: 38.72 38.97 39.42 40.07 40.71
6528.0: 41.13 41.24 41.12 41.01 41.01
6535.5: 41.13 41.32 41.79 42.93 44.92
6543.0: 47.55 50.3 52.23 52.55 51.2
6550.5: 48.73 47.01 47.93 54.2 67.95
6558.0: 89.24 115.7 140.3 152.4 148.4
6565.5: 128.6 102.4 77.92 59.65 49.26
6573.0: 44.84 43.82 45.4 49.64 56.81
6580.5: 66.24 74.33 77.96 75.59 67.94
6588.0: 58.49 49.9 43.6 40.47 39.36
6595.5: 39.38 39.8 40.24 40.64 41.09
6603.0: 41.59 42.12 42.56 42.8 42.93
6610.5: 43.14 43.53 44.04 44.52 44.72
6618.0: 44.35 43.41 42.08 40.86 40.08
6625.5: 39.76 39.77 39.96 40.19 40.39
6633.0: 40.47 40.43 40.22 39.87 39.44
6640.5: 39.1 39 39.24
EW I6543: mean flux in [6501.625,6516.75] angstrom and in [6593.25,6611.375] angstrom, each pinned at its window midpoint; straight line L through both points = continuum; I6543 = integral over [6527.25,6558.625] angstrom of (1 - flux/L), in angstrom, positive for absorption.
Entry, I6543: -4.29 angstrom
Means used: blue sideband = 43.8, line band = 48.7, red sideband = 41.3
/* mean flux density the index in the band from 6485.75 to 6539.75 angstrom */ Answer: 42.3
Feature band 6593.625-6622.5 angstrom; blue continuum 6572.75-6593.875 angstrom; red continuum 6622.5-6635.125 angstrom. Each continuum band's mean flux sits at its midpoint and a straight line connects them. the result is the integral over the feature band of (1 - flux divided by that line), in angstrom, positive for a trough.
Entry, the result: 3.1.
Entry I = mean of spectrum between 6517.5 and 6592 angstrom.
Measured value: 60.8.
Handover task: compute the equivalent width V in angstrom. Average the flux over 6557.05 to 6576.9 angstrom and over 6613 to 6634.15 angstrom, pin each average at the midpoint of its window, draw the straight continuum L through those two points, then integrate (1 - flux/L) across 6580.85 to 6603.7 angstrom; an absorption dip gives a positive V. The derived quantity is 6.0 angstrom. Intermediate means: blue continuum 91.6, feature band 51.6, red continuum 41.7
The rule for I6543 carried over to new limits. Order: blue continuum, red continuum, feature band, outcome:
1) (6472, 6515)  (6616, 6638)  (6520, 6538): 0.9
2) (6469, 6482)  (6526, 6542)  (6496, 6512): -1.4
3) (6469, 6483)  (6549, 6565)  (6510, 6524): 5.6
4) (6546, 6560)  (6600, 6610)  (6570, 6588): -2.6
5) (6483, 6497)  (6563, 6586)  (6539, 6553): 3.3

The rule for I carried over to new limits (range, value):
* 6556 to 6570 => 112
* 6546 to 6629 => 58.7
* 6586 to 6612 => 44.2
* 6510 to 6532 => 40.1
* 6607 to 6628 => 42.5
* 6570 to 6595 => 55.2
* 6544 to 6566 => 83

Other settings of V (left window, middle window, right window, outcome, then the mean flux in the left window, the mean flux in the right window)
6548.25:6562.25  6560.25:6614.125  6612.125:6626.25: -0.8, 76.4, 42.7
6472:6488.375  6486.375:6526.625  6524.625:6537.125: -1.2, 41.8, 41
